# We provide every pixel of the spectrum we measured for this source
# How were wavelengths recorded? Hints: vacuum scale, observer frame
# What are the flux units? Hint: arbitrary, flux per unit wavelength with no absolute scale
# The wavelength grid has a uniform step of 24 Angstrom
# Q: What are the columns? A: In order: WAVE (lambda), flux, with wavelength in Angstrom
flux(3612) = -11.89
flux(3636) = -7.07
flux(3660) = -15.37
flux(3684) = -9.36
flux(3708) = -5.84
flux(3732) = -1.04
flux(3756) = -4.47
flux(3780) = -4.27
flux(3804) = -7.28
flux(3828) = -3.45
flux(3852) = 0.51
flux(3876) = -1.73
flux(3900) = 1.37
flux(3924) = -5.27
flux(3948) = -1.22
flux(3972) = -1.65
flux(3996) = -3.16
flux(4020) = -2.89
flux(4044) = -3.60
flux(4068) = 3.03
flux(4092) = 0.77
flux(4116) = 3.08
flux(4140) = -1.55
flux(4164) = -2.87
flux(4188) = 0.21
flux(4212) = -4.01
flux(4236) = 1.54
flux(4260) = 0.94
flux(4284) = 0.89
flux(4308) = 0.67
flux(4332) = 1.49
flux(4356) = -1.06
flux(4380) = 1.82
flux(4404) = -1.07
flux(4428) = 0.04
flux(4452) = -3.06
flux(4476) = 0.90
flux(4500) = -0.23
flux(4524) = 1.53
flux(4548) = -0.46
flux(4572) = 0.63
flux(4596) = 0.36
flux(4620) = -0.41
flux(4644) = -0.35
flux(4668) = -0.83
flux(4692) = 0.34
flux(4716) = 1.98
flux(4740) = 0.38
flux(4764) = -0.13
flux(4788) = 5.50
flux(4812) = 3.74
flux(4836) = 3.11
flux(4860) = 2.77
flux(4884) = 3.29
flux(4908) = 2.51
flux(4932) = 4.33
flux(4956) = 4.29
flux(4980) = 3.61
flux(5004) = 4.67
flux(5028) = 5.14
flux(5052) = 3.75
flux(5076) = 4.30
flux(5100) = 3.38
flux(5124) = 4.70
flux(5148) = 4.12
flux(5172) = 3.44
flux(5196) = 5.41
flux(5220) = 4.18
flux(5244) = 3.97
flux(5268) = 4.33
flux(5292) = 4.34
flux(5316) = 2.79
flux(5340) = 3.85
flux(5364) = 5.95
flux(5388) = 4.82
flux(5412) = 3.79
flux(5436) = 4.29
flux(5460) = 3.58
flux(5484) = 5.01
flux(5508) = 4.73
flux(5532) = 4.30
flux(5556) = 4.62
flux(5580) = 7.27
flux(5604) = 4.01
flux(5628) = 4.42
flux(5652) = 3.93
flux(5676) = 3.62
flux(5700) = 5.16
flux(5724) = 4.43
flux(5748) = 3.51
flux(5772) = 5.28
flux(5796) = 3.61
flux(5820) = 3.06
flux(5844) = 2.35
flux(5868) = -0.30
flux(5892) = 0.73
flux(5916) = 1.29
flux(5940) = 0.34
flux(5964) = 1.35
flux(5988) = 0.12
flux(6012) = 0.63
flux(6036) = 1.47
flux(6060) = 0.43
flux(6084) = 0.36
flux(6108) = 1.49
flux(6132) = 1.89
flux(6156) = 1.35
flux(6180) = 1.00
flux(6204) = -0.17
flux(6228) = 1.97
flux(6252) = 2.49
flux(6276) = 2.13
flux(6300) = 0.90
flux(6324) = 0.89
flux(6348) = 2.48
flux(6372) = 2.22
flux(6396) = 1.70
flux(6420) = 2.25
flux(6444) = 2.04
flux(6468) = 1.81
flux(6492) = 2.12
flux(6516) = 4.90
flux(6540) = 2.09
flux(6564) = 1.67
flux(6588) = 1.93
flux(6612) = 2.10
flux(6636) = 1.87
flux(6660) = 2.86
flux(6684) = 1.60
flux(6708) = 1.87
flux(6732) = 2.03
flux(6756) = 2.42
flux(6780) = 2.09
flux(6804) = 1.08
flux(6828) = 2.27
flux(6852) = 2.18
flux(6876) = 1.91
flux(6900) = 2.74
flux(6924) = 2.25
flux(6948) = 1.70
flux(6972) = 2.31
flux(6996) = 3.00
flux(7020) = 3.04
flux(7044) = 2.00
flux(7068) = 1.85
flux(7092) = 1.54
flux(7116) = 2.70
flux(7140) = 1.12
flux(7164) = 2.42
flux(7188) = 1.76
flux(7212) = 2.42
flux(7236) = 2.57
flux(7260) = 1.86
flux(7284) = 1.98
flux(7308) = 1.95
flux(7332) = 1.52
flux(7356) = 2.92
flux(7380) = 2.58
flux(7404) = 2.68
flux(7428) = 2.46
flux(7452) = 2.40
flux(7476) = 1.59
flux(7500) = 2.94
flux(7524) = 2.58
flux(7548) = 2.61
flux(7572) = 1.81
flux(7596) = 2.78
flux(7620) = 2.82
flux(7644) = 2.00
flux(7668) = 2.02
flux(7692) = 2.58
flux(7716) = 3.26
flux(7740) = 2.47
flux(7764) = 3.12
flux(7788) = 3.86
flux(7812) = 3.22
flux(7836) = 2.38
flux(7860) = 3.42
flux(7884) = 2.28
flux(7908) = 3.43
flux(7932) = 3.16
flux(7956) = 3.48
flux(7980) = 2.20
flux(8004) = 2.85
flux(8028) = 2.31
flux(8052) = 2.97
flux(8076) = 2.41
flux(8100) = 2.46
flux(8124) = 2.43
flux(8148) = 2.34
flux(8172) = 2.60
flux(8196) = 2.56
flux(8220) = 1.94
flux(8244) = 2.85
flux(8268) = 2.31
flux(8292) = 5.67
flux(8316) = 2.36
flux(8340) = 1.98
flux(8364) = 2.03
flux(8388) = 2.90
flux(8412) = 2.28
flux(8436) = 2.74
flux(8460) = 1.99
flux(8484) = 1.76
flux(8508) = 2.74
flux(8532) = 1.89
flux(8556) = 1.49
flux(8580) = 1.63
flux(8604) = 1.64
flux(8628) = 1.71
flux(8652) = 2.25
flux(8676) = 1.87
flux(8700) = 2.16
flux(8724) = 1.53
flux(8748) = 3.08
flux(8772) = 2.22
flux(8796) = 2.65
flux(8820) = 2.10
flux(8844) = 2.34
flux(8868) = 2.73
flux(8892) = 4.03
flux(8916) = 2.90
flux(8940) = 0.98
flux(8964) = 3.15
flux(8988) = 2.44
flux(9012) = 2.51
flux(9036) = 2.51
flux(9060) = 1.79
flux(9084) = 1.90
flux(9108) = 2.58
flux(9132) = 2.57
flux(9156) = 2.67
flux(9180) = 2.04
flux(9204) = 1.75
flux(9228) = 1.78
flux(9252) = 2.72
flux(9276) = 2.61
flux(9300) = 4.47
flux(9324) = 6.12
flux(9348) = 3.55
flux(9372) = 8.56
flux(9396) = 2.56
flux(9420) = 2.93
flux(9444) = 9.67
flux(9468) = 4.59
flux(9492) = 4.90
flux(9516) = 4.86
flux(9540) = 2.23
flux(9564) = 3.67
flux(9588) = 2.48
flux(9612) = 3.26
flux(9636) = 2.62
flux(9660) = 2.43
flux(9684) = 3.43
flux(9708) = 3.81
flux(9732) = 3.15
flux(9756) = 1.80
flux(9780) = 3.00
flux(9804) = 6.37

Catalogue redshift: 0.75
